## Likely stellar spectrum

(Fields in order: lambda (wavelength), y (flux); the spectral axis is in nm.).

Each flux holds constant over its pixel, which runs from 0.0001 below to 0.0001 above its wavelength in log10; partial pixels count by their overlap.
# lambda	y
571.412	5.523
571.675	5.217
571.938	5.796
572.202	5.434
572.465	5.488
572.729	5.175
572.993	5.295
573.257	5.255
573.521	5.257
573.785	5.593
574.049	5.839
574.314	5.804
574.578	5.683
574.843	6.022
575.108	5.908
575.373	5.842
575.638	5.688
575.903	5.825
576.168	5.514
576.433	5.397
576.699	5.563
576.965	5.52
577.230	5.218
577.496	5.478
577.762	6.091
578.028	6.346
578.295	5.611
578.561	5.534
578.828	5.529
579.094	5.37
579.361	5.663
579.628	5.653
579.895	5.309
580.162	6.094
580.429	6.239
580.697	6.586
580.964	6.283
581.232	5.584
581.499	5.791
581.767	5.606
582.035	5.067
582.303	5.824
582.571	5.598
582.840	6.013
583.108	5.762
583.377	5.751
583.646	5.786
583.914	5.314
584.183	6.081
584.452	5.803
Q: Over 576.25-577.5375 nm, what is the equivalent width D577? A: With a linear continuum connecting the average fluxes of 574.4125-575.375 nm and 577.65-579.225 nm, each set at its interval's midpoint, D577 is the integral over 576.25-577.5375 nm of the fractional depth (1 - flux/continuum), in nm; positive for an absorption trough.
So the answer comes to 0.08 nm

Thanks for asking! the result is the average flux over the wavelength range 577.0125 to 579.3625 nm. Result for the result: 5.64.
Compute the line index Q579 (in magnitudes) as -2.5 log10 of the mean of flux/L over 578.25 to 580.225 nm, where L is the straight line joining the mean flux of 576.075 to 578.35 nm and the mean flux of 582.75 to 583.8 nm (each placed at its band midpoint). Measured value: 0.023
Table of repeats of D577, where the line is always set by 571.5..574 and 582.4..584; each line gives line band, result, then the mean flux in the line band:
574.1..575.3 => -0.08 nm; 5.85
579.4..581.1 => -0.11 nm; 6.01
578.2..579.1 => 0.01 nm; 5.53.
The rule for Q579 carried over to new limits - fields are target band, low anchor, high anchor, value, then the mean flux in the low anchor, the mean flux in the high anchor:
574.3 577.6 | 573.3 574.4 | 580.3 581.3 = 0.02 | 5.59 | 6.21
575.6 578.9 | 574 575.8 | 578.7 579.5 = 0.00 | 5.82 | 5.52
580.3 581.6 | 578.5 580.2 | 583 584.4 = -0.09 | 5.57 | 5.74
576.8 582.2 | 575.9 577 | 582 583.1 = -0.02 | 5.54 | 5.69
